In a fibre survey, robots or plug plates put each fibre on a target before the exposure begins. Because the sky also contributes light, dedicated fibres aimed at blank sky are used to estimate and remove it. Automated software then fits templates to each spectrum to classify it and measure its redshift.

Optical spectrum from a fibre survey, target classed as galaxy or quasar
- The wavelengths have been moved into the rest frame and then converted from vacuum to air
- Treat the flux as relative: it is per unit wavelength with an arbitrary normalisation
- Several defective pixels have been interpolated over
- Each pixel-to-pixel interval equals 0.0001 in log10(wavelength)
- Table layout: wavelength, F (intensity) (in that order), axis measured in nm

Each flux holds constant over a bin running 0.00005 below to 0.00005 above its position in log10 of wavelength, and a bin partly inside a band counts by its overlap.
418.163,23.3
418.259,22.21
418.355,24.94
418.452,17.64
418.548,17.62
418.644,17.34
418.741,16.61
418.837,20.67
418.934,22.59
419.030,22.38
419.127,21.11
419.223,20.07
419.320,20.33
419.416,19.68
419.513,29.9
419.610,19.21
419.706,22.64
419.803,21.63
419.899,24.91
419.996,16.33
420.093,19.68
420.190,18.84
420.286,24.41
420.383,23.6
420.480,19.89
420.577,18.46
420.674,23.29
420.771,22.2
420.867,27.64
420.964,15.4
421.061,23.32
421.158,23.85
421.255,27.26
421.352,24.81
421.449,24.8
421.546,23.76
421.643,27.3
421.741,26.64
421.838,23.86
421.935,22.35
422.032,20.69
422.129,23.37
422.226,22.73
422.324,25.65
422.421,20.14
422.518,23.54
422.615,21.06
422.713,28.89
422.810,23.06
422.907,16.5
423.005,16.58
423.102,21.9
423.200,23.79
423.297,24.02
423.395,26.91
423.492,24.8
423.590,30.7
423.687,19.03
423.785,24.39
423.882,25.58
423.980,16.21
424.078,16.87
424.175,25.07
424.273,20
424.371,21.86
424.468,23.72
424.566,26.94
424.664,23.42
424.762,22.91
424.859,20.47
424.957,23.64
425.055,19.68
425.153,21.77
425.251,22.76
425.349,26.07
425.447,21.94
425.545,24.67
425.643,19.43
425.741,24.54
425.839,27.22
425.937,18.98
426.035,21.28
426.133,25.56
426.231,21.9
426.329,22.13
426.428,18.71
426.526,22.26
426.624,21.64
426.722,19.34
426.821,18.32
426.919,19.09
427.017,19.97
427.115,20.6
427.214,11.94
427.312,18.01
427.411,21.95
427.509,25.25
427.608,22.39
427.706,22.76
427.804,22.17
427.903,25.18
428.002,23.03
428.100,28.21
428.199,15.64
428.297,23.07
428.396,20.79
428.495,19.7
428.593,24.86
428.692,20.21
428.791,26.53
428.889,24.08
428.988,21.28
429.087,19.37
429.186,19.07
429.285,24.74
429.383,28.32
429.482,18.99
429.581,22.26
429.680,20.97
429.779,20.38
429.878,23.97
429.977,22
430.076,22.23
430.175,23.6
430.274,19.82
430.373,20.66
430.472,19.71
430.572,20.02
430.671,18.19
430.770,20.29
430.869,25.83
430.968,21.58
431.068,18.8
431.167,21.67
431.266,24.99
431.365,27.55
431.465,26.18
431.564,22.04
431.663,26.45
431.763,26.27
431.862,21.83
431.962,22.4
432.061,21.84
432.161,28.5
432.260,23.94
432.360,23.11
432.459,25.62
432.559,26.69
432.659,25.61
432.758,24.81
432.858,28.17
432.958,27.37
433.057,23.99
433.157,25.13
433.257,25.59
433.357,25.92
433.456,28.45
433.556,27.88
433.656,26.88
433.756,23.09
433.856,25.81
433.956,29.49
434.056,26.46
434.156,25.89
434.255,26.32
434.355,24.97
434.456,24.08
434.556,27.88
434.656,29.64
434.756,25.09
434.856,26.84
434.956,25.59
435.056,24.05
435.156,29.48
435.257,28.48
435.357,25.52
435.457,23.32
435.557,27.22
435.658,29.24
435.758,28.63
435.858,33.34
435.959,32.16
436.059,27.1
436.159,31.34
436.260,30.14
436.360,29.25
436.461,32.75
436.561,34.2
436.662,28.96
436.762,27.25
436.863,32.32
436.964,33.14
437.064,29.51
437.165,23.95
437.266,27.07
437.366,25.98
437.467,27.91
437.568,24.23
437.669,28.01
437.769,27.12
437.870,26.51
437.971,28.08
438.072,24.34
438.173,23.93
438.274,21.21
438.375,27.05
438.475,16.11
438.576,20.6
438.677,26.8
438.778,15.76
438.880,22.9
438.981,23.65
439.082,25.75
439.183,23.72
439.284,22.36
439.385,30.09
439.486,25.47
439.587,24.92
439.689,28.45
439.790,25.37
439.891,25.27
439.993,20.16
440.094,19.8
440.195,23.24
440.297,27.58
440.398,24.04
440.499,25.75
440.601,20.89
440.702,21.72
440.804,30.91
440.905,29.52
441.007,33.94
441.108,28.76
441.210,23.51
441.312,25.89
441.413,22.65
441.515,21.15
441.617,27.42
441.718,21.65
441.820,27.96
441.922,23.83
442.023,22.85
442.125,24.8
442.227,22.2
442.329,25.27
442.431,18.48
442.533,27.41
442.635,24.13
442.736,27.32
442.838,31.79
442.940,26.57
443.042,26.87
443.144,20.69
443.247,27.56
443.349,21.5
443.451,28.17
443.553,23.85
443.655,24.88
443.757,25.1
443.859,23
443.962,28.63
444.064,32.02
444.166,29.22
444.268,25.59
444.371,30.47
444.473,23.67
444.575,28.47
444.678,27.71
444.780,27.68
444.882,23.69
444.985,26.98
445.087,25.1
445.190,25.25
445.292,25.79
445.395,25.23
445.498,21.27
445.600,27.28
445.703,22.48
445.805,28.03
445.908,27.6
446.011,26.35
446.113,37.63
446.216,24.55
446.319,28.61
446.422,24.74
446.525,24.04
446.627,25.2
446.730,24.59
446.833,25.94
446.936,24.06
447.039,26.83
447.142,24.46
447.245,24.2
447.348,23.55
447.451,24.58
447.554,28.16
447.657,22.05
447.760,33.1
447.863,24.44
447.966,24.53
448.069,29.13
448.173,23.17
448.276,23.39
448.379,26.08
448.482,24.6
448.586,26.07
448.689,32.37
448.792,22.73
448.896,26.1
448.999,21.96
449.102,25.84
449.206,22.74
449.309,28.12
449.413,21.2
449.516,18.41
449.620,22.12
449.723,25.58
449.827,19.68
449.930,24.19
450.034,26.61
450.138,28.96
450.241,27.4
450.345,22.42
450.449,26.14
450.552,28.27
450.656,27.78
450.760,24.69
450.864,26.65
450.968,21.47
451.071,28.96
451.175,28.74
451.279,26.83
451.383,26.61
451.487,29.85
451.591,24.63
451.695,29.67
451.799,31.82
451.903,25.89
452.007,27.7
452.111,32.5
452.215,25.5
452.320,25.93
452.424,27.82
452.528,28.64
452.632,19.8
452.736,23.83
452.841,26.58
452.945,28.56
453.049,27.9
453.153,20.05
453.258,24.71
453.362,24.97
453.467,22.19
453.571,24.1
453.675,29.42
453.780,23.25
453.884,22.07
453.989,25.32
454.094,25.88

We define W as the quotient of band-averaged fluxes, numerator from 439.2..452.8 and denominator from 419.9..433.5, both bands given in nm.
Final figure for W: 1.13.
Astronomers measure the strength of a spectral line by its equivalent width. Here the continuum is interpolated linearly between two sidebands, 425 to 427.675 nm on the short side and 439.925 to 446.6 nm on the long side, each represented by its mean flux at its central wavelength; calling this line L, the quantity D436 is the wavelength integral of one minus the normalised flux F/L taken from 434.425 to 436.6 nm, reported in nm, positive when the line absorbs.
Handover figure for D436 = -0.43 nm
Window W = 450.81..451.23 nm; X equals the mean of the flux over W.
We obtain 26.5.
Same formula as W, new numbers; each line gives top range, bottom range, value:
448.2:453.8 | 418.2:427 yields 1.16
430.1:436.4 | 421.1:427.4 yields 1.14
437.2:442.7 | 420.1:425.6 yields 1.08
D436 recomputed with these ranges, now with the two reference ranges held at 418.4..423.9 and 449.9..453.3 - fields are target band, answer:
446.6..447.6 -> 0.032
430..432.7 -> 0.073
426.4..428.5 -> 0.206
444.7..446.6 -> -0.035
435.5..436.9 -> -0.330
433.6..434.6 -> -0.080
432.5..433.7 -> -0.117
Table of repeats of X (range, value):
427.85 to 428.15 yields 25.4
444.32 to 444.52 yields 27.2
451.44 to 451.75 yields 28.1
